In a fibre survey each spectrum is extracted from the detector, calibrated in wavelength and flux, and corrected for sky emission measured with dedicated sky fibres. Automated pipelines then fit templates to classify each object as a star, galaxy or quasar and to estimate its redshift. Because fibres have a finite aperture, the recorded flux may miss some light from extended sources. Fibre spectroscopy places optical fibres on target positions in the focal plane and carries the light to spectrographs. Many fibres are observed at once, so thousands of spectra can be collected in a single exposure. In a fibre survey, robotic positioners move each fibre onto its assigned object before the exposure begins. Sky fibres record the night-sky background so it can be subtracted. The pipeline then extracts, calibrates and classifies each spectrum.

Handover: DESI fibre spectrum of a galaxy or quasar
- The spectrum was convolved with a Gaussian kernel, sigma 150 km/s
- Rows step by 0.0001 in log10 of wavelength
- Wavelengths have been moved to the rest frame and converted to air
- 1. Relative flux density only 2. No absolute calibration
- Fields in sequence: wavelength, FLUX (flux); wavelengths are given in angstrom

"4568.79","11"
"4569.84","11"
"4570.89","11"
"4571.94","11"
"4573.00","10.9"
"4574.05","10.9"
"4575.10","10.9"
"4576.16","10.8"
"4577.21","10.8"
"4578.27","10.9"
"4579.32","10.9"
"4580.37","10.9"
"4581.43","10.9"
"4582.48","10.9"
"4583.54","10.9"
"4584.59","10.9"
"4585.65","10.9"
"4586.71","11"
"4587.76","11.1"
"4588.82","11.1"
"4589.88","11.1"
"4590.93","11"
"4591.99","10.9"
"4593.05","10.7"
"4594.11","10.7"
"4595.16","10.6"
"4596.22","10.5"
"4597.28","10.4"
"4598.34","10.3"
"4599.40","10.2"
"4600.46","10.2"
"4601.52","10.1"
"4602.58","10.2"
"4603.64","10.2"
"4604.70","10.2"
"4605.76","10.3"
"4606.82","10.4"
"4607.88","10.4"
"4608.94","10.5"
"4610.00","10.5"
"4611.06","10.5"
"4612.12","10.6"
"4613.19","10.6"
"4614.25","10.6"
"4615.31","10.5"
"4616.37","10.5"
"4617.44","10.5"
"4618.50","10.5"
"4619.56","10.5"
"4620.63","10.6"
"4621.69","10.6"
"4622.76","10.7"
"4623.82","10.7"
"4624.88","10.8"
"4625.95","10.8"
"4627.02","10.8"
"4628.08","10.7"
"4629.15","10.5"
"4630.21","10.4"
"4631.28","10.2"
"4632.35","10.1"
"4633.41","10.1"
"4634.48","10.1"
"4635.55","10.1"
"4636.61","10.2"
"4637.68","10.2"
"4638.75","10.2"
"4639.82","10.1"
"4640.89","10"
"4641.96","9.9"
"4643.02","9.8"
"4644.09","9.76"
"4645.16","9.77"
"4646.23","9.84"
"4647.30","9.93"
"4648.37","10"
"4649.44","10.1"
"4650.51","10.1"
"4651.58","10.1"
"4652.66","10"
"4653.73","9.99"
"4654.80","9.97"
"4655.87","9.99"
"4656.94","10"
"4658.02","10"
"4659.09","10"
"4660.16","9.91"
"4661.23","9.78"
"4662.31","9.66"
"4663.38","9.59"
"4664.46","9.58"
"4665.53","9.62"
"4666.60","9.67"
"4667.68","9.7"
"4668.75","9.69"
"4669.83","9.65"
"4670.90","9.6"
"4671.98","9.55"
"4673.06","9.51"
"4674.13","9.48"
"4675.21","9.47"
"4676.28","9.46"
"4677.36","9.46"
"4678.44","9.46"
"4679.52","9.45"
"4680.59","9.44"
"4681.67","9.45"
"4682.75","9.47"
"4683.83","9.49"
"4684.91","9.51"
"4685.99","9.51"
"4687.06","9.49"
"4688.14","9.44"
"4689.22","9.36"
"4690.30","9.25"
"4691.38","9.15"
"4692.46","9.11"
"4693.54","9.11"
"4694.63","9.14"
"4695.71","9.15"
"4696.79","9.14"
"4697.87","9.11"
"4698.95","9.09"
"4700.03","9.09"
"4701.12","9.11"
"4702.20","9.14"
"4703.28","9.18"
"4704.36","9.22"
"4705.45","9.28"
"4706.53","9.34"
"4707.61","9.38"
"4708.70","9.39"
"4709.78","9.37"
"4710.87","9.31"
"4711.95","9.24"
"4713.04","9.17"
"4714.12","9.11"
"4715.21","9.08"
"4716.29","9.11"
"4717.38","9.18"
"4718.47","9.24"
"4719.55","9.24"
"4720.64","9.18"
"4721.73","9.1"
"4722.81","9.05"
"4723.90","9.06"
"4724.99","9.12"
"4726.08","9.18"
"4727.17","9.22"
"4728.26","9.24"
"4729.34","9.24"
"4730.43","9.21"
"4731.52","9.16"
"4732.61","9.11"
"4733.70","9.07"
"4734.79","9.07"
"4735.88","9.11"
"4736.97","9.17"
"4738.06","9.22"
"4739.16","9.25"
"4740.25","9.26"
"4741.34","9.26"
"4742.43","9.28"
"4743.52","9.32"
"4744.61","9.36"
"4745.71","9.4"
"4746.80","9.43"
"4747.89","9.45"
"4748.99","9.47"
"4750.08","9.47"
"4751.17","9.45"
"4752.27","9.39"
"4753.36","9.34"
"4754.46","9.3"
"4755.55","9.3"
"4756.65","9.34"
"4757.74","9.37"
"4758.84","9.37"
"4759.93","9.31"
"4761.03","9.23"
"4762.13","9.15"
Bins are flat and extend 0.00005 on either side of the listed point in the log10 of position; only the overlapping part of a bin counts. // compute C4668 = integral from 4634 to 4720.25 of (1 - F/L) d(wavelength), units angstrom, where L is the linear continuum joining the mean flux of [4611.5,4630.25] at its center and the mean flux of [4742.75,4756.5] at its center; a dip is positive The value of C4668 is 4.4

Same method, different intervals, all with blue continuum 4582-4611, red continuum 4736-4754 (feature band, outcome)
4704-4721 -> 0.66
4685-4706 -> 1.15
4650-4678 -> 0.77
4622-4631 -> -0.28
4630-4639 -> 0.09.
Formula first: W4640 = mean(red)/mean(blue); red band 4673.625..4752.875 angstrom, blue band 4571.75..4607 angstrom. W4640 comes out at 0.87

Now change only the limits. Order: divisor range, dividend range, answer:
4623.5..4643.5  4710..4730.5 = 0.89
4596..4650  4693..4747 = 0.89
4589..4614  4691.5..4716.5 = 0.88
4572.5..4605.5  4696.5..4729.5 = 0.86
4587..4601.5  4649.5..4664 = 0.93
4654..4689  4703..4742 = 0.96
